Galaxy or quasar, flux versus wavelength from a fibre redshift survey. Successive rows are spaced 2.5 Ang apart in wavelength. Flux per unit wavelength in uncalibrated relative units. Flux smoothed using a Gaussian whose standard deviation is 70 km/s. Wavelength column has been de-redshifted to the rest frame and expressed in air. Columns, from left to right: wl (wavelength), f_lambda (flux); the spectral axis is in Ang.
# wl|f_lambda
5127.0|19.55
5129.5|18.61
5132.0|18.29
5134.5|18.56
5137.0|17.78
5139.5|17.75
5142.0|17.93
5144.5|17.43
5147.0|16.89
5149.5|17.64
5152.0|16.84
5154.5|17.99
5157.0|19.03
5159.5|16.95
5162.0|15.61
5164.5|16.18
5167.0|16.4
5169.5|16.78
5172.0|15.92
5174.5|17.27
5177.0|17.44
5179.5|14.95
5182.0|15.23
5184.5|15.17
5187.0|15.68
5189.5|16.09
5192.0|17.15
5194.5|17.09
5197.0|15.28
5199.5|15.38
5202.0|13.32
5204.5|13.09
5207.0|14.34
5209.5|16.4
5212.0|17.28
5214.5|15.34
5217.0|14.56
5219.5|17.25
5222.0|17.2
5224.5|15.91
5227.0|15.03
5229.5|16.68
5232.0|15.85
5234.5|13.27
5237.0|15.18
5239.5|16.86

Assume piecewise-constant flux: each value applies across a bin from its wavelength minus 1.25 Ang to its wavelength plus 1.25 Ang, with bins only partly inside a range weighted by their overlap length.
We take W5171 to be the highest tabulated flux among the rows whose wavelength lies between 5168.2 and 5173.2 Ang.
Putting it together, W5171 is 16.78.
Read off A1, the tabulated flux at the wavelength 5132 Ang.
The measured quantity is 18.29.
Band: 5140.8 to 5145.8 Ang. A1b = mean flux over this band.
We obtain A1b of 17.7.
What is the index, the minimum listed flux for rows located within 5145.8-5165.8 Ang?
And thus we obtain 15.61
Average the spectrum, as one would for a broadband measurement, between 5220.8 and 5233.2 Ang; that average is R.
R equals 16.1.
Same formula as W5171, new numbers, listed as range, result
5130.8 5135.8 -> 18.56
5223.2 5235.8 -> 16.68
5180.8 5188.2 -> 15.68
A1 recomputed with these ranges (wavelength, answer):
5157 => 19.03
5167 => 16.4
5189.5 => 16.09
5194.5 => 17.09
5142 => 17.93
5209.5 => 16.4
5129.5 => 18.61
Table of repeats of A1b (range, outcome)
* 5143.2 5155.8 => 17.4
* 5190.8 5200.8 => 16.2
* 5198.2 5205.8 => 13.9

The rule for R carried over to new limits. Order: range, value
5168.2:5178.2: 16.8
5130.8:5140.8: 18.1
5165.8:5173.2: 16.4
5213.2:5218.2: 15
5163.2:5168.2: 16.3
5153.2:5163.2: 17.4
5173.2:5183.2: 16.2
